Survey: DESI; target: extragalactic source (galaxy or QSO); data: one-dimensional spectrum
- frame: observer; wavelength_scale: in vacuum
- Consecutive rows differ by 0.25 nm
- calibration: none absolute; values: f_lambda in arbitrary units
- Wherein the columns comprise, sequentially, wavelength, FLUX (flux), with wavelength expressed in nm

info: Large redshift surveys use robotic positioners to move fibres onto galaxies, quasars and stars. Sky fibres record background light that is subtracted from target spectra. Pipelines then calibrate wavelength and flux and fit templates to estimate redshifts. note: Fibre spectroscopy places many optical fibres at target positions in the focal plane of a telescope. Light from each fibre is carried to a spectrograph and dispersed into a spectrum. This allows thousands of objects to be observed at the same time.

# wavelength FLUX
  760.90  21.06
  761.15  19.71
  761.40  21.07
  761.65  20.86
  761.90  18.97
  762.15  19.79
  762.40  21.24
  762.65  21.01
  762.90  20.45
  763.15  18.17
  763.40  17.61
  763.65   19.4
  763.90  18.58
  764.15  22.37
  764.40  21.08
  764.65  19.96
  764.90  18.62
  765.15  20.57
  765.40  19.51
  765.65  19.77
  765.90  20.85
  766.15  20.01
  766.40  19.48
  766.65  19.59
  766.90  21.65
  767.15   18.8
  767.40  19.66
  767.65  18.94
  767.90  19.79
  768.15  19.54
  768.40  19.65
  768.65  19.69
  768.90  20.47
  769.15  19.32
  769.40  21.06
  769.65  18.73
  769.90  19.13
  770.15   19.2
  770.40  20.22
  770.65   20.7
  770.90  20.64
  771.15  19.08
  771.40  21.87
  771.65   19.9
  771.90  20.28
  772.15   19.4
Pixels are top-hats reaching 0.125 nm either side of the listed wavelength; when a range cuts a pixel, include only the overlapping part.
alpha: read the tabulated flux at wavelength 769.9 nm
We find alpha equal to 19.13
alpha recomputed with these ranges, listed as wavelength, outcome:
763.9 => 18.58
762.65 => 21.01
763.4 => 17.61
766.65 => 19.59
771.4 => 21.87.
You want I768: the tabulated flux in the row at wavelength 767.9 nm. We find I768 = 19.79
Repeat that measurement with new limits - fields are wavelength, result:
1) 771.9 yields 20.28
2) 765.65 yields 19.77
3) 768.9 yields 20.47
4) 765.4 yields 19.51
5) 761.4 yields 21.07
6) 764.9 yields 18.62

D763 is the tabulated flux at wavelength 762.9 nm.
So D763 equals 20.45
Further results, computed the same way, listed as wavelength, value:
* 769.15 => 19.32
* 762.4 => 21.24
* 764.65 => 19.96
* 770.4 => 20.22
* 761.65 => 20.86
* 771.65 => 19.9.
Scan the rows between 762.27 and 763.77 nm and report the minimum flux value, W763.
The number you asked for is 17.61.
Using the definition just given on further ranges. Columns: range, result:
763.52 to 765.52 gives 18.58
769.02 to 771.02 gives 18.73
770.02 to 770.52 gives 19.2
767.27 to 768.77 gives 18.94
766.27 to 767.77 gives 18.8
